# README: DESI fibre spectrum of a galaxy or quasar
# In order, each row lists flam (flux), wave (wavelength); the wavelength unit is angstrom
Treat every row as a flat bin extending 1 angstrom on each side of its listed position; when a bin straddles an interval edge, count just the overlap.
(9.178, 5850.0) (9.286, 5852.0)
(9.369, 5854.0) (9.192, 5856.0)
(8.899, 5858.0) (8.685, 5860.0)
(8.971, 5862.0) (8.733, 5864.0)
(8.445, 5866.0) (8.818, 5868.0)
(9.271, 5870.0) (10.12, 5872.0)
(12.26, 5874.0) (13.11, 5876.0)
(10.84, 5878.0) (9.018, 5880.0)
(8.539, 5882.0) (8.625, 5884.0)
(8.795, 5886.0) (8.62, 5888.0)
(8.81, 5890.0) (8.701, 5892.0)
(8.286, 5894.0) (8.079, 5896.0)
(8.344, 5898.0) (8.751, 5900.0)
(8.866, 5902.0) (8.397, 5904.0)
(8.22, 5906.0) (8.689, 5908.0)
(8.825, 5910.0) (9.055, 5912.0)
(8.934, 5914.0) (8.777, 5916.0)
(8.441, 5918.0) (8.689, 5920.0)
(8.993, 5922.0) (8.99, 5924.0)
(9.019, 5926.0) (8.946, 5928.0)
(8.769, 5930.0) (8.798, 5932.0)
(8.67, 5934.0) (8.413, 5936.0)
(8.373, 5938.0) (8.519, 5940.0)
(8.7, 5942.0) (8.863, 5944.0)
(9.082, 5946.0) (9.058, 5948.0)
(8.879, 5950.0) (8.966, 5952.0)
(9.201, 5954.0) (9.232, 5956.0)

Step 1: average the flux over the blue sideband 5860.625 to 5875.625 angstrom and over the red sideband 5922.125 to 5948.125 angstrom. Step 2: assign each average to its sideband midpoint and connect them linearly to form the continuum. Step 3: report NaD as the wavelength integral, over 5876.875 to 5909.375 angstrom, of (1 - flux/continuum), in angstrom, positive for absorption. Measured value 2.0 angstrom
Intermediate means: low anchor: 9.65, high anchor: 8.78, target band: 8.74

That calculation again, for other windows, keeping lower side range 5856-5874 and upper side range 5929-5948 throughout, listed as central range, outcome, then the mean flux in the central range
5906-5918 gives 0.1 angstrom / 8.77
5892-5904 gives 0.7 angstrom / 8.48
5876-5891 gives -0.4 angstrom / 9.31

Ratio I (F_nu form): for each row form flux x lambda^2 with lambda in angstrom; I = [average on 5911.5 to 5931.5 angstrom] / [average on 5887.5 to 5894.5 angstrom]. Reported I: 1.0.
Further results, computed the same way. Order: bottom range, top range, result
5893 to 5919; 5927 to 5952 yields 1.03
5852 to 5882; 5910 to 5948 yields 0.93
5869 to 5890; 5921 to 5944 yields 0.90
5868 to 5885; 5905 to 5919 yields 0.87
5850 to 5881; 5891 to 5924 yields 0.91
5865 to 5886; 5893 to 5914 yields 0.88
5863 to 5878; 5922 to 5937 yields 0.89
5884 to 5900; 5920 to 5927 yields 1.06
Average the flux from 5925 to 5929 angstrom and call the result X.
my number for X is 8.98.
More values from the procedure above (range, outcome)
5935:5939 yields 8.39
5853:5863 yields 9.02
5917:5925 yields 8.78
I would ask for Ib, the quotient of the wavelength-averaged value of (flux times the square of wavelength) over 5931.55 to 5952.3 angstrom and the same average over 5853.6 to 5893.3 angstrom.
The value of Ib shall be 1.0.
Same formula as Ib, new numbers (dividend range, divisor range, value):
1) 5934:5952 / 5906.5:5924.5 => 1.00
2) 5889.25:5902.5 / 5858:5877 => 0.88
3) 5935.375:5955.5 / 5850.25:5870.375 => 1.01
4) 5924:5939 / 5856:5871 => 1.01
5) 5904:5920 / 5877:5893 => 0.97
